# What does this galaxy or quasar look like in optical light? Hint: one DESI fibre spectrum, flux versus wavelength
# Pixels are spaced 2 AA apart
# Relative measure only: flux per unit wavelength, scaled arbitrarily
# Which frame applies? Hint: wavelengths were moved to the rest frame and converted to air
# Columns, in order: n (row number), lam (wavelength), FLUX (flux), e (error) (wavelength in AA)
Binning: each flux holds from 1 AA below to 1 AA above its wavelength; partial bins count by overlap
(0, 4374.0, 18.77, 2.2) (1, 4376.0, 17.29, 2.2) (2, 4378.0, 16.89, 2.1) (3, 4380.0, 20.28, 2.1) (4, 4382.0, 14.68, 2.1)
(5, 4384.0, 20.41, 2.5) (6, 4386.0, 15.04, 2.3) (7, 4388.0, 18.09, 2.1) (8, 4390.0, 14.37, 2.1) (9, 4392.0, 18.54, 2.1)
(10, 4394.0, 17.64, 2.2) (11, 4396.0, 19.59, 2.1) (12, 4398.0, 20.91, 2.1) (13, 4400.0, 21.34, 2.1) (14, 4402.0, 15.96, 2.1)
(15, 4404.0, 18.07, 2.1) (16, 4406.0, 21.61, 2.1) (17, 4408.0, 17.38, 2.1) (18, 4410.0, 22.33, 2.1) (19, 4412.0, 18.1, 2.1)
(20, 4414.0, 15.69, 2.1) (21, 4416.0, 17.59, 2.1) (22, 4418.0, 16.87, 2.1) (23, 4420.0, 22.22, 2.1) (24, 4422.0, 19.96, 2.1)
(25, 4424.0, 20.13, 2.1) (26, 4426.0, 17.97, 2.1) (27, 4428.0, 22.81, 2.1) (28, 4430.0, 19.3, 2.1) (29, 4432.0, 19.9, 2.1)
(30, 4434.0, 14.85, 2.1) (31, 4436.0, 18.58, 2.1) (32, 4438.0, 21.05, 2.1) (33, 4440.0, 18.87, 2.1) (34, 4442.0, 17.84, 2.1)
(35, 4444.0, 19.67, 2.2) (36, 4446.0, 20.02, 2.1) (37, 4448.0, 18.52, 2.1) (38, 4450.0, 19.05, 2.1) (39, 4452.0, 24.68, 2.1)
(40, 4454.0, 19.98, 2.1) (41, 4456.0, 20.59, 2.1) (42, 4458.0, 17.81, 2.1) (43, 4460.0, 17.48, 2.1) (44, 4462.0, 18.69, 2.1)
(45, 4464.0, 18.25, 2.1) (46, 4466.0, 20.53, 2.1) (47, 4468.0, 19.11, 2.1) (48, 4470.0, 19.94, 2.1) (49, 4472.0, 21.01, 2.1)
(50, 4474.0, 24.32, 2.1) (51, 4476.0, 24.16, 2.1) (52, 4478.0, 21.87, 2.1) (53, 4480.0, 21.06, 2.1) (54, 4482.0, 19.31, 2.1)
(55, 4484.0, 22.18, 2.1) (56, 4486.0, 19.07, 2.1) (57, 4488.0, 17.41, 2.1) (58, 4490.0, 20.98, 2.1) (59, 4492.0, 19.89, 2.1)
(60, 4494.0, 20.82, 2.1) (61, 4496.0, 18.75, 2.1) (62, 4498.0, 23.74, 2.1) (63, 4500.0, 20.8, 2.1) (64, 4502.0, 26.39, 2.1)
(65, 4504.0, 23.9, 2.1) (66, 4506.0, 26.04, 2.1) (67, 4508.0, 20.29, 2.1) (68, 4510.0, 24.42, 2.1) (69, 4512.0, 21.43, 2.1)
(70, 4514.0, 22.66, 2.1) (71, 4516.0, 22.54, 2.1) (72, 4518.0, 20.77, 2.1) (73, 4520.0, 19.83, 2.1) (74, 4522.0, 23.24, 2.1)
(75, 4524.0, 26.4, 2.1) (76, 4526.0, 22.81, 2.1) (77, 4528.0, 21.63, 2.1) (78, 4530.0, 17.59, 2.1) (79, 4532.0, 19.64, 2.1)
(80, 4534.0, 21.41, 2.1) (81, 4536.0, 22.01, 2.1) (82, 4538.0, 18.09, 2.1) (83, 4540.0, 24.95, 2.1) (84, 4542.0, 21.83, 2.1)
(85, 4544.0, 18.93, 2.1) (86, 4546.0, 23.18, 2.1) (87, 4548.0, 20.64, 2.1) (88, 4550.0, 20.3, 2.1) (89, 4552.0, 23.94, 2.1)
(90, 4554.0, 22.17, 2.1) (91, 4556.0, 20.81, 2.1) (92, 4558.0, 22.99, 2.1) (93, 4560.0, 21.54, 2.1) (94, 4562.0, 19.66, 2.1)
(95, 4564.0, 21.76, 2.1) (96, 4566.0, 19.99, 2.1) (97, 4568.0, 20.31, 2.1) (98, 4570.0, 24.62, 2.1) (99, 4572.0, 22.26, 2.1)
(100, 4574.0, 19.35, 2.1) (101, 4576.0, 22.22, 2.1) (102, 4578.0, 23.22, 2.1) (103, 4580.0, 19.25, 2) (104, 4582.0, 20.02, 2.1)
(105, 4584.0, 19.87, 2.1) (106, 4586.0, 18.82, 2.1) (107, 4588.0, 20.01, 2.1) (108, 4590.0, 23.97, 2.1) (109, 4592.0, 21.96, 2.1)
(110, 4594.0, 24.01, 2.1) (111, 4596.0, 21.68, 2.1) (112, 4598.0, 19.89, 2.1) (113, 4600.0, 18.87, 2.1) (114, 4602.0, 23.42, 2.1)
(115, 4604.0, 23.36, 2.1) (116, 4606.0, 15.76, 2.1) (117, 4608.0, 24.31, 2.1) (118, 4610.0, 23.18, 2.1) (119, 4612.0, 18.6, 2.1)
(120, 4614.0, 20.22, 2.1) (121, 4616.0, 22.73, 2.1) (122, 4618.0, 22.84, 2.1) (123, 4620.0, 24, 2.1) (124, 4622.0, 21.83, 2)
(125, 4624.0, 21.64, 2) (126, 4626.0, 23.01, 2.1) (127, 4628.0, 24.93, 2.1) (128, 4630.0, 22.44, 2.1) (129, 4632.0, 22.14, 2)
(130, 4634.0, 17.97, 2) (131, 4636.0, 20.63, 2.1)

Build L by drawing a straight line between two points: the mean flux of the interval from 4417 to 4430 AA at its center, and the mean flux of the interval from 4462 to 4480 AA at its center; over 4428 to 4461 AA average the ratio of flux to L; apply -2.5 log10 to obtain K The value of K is 0.06 mag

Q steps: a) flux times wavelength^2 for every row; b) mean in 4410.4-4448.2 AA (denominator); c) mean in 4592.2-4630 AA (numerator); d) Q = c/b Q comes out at 1.25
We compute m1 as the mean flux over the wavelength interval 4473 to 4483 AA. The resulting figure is 22.1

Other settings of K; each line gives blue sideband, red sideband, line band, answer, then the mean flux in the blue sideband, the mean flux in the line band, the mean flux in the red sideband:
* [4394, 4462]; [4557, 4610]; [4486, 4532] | -0.08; 19.3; 21.8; 21.3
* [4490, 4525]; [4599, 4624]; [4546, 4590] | 0.04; 22.4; 21.2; 21.6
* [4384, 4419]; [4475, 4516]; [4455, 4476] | 0.04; 18.2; 20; 21.8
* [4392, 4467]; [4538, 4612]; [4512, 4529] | -0.09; 19.2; 22.4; 21.4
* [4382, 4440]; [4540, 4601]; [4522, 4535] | -0.05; 18.7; 21.7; 21.3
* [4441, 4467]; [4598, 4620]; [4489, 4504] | -0.09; 19.5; 21.8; 21.4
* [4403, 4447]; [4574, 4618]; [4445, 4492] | -0.03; 19.1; 20.3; 21.2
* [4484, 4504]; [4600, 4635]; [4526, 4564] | 0.01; 21.1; 21.2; 21.8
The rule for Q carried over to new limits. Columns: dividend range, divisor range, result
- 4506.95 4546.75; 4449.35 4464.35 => 1.14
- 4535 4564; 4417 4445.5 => 1.17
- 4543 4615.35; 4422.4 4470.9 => 1.16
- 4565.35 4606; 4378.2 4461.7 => 1.21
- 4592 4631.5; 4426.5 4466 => 1.22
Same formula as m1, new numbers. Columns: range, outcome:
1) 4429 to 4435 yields 18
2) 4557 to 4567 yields 21.2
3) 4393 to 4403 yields 19.1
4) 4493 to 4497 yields 19.8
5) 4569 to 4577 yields 22.1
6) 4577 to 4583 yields 20.8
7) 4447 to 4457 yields 20.6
